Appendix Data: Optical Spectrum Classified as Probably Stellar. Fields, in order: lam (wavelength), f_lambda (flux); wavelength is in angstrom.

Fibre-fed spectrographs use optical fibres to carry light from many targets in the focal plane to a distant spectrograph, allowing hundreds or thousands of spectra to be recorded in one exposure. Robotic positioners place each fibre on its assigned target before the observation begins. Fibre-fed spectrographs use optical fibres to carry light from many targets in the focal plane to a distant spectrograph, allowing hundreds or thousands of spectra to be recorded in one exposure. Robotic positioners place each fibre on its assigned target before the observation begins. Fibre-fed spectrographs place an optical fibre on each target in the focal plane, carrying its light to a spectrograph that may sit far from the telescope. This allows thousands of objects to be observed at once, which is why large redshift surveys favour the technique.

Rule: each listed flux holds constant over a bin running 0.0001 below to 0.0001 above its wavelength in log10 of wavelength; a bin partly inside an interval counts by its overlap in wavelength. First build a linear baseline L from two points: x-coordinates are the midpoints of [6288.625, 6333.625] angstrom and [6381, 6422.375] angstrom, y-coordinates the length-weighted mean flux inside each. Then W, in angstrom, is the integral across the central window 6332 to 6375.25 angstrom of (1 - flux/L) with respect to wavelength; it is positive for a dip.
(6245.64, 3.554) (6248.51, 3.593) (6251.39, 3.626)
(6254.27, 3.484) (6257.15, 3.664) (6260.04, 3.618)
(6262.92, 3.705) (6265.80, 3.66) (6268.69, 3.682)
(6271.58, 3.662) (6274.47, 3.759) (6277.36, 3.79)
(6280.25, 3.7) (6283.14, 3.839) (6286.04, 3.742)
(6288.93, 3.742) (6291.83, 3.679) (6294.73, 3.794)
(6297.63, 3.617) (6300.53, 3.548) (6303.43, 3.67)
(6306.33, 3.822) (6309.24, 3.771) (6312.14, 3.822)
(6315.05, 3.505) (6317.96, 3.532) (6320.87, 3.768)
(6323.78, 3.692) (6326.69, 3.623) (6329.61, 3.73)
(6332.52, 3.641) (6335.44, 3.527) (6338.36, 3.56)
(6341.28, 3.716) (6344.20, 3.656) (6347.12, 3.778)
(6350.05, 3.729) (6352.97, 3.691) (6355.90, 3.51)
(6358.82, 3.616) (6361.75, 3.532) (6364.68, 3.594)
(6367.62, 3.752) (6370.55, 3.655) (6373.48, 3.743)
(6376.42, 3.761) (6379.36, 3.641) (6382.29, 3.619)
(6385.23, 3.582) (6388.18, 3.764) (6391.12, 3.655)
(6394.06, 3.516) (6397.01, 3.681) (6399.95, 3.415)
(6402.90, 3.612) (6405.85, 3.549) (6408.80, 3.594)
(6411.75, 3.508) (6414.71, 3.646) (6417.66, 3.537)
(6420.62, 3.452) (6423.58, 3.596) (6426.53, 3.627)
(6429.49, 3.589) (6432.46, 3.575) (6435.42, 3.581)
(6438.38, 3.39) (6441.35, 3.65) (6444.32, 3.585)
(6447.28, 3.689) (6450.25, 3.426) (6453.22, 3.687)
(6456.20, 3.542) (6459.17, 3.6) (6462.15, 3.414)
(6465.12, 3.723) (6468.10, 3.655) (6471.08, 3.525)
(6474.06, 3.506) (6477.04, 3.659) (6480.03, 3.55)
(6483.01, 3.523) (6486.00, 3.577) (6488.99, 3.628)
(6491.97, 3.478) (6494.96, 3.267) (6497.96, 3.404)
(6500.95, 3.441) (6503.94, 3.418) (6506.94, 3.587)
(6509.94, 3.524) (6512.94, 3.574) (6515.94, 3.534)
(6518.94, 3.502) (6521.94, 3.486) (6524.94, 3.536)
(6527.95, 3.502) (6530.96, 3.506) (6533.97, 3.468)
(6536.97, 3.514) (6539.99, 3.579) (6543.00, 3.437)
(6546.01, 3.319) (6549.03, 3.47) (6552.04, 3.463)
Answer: -0.2 angstrom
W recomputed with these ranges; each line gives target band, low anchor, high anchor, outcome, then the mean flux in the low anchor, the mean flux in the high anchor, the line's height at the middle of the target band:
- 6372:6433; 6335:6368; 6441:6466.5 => 0.2 angstrom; 3.64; 3.59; 3.61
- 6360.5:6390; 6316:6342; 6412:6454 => -0.5 angstrom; 3.64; 3.57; 3.61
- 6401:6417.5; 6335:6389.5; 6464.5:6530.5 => 0.2 angstrom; 3.66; 3.52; 3.61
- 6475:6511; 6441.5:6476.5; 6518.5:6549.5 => 0.3 angstrom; 3.58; 3.48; 3.54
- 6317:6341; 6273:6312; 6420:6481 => 0.4 angstrom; 3.73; 3.57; 3.7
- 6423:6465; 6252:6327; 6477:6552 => -0.2 angstrom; 3.69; 3.5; 3.56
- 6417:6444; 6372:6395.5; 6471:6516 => 0.3 angstrom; 3.66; 3.51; 3.6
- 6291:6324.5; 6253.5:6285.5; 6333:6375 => -0.1 angstrom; 3.69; 3.65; 3.67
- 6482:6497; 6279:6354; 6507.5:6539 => 0.2 angstrom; 3.69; 3.52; 3.55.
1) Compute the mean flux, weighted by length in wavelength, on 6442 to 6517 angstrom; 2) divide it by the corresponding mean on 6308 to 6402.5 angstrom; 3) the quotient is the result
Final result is 1.0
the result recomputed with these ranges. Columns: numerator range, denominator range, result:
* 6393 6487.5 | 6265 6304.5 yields 0.96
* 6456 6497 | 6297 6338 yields 0.97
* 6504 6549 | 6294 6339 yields 0.96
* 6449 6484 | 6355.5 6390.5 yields 0.98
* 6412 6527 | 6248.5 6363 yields 0.97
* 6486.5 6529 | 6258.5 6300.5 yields 0.94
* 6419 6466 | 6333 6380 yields 0.98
